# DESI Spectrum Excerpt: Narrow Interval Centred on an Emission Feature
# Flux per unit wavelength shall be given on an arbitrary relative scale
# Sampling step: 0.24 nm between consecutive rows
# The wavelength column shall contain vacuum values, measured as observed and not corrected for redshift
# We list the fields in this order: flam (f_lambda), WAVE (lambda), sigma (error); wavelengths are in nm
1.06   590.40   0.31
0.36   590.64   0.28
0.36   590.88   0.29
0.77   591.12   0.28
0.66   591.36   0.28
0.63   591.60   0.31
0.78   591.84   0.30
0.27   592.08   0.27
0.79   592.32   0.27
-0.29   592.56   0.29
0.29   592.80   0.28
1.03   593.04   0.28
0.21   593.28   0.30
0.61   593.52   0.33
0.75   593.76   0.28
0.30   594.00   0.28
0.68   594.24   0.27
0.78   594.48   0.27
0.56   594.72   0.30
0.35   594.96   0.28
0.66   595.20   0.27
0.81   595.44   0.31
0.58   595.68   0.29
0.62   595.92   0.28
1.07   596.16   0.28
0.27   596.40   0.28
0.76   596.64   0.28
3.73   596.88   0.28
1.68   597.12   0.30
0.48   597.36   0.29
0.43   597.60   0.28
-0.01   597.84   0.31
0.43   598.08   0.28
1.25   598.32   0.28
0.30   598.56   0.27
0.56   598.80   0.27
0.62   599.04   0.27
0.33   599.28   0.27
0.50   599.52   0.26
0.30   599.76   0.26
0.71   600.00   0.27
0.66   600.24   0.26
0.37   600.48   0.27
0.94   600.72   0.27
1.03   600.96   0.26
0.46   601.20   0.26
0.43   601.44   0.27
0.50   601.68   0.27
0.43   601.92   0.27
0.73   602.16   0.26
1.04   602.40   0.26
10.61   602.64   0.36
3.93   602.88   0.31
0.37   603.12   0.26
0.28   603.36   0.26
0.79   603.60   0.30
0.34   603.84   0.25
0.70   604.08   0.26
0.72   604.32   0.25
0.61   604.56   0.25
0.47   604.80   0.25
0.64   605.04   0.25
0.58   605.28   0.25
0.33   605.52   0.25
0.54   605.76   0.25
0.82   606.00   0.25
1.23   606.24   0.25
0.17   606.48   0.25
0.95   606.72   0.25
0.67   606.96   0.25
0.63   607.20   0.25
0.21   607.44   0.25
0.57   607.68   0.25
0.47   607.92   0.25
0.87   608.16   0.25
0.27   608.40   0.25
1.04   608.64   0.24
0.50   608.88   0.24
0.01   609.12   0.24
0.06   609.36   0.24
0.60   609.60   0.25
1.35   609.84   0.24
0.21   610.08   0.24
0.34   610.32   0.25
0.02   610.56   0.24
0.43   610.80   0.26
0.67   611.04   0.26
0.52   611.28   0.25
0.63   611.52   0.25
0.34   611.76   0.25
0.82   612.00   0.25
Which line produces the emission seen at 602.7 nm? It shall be [O III]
